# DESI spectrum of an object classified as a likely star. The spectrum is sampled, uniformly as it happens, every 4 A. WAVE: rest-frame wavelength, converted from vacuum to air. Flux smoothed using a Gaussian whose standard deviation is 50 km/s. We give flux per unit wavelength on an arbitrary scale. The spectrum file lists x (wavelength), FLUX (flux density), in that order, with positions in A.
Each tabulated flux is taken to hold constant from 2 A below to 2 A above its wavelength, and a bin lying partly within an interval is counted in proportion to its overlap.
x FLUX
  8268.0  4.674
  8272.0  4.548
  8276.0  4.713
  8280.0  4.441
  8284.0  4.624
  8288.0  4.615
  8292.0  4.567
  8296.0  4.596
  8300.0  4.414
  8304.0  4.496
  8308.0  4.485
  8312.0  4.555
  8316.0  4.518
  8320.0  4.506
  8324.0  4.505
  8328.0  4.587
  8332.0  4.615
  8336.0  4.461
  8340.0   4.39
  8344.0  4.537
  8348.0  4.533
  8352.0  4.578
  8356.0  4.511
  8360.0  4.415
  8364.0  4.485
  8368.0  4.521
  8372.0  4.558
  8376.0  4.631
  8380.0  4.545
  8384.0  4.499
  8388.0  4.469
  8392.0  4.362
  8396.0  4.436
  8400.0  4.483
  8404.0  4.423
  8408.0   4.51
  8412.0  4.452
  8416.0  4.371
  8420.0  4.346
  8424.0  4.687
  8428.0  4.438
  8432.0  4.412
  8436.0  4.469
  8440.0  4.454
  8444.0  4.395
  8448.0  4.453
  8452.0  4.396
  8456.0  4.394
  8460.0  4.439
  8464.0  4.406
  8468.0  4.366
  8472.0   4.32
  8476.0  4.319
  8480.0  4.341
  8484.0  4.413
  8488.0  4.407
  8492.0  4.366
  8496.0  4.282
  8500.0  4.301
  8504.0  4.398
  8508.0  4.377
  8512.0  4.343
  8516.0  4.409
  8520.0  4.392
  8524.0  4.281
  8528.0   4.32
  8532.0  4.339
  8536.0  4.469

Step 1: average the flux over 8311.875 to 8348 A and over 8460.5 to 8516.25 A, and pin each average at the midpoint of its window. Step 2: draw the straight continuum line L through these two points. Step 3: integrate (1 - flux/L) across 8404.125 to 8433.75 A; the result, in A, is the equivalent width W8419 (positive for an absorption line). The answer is -0.18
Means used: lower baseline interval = 4.52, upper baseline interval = 4.36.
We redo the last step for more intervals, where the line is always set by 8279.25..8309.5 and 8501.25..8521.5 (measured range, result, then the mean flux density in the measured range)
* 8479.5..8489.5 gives 0.0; 4.39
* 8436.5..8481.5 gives 0.3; 4.39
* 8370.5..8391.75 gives -0.2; 4.53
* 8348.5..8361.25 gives -0.1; 4.51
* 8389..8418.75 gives 0.2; 4.43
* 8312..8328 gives 0.0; 4.53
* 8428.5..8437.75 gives 0.0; 4.44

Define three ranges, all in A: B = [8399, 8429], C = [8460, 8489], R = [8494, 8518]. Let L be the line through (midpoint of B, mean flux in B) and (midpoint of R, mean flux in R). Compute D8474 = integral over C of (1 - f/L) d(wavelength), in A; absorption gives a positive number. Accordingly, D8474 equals 0.1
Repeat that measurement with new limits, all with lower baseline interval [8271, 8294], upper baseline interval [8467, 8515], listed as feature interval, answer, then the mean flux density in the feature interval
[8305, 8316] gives 0.1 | 4.52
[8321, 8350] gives 0.1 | 4.52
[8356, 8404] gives -0.1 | 4.49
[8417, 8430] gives -0.2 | 4.48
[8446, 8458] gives 0.0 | 4.41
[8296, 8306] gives 0.2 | 4.48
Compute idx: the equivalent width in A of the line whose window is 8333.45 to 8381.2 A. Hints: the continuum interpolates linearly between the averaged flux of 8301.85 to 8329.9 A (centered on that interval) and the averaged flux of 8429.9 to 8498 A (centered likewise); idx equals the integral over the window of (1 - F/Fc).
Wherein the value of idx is -0.3 A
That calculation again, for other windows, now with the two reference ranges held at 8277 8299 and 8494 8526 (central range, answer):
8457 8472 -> 0.0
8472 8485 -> 0.1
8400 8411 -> 0.0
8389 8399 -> 0.1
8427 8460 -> -0.1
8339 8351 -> 0.0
